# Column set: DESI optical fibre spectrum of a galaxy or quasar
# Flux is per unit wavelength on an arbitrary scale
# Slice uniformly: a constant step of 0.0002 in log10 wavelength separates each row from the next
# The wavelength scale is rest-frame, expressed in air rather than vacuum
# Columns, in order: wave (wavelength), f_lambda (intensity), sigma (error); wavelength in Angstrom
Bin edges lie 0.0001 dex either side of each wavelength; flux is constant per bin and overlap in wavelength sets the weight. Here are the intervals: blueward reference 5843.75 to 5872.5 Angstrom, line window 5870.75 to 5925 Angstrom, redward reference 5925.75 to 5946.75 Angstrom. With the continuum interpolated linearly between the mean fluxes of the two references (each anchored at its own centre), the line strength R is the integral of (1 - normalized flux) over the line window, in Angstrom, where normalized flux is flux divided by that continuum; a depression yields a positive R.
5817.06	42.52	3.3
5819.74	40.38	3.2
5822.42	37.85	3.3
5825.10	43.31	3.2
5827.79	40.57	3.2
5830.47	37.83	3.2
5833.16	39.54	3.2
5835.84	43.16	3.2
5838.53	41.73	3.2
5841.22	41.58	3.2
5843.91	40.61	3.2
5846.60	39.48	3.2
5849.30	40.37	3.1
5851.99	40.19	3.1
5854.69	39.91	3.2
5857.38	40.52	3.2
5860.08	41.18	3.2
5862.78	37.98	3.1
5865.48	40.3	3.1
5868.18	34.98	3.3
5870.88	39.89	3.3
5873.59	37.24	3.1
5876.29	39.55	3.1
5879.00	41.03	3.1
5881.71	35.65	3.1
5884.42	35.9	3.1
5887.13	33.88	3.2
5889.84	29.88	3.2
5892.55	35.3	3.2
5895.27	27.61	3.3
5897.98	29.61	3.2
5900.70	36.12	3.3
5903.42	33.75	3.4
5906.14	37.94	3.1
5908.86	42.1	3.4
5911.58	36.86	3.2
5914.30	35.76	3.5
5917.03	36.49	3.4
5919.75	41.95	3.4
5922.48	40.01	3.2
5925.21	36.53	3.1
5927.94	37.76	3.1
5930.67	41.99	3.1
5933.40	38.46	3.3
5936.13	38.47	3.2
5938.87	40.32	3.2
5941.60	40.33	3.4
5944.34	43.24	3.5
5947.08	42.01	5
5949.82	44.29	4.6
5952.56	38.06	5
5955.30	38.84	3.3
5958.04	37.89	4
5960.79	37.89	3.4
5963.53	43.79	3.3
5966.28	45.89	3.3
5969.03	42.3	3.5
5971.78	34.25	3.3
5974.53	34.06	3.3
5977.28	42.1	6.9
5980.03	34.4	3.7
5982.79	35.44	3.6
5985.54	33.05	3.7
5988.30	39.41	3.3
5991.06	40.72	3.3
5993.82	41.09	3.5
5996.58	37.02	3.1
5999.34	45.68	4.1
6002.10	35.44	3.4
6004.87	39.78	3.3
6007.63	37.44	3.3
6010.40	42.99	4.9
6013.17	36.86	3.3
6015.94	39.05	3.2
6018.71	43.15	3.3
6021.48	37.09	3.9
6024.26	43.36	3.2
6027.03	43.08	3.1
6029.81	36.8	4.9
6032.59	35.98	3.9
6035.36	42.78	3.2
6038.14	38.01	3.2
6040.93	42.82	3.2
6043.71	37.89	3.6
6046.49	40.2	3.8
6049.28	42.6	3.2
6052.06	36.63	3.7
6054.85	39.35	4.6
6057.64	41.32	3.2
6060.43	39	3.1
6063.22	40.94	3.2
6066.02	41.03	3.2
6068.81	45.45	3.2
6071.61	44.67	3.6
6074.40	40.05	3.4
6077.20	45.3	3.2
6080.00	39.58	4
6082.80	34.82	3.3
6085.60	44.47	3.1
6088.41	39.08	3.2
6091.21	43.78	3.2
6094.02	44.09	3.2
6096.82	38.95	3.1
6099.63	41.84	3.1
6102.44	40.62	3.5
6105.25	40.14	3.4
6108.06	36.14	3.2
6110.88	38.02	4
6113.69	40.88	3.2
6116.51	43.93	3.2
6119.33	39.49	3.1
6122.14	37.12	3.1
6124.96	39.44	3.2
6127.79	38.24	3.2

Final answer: 4.82 Angstrom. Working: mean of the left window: 39.5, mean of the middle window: 36.2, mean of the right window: 40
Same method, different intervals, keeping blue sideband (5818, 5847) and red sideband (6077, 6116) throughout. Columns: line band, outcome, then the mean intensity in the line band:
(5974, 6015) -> 2.1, 38.5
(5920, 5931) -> 0.4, 39.1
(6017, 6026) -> -0.2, 41.2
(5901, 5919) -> 1.5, 37.3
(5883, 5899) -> 3.3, 32.1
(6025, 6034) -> 0.3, 39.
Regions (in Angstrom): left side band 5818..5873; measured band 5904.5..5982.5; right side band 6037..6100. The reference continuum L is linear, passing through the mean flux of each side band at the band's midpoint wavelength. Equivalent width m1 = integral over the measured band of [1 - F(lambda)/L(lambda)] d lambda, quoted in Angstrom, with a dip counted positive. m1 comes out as 2.1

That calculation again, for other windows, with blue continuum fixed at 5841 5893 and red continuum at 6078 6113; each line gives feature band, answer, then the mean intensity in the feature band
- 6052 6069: -0.2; 40.5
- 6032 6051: -0.2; 40.2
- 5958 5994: 0.5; 38.7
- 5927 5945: -0.5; 40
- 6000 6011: 0.1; 39.1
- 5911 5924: 0.1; 38.3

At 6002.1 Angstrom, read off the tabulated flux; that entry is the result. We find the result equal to 35.44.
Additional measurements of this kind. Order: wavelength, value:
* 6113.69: 40.88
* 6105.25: 40.14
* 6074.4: 40.05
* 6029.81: 36.8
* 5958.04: 37.89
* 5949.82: 44.29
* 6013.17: 36.86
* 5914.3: 35.76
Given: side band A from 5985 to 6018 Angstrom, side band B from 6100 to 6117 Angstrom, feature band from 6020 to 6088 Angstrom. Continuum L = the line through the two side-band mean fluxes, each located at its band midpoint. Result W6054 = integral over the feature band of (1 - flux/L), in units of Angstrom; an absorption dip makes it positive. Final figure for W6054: -1.7 Angstrom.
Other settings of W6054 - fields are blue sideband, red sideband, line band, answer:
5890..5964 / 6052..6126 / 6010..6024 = -0.1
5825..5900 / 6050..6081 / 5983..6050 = 1.5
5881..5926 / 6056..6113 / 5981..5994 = 0.2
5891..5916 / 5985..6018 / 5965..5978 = -0.5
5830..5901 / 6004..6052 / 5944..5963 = -0.7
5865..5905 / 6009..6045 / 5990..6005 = -0.4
